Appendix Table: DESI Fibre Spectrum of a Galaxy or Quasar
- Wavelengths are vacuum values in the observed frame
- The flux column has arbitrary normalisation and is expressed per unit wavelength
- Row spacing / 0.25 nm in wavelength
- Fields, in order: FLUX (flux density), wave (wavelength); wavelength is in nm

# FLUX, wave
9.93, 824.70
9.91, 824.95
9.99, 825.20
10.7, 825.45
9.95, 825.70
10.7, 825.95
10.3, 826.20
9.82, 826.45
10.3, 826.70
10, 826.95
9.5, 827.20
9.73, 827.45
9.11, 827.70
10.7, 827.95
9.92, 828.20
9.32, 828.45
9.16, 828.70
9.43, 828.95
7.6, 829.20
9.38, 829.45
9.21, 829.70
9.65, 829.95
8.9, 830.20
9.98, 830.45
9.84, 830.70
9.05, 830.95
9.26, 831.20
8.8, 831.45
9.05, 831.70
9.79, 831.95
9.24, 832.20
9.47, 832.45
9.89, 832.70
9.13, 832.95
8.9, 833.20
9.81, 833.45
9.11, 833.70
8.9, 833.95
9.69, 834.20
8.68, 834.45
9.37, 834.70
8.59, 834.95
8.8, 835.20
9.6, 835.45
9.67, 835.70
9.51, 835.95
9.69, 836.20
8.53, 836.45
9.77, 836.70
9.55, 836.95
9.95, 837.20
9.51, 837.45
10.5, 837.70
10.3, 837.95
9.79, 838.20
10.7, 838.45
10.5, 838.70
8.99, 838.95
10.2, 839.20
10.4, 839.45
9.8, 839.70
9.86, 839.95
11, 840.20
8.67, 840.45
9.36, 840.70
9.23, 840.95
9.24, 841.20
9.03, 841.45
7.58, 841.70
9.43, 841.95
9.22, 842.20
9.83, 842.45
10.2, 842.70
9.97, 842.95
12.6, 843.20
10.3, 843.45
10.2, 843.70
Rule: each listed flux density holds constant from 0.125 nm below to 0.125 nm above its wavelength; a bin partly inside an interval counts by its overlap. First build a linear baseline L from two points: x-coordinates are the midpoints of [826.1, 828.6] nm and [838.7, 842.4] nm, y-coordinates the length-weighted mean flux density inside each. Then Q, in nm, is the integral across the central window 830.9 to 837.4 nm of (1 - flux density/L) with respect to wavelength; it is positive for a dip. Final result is 0.24 nm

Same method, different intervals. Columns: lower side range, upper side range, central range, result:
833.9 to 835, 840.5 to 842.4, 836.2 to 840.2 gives -0.38 nm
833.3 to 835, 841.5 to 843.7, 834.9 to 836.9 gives 0.01 nm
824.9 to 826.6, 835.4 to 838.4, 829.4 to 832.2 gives 0.18 nm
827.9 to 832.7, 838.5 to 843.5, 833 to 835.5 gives 0.10 nm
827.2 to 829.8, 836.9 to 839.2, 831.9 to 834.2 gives 0.07 nm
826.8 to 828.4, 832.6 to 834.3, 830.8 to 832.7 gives 0.04 nm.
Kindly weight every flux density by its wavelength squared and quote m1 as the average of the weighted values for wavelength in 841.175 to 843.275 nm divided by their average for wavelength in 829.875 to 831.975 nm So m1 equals 1.1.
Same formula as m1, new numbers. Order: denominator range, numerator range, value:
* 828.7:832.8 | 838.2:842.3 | 1.06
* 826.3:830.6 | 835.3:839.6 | 1.06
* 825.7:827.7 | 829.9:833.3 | 0.95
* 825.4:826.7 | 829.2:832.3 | 0.91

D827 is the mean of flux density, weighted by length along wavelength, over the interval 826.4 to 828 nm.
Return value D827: 9.84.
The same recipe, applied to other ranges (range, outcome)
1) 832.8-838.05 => 9.41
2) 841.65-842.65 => 9.21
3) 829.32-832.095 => 9.35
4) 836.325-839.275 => 9.85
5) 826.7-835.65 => 9.35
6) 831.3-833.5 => 9.33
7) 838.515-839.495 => 10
